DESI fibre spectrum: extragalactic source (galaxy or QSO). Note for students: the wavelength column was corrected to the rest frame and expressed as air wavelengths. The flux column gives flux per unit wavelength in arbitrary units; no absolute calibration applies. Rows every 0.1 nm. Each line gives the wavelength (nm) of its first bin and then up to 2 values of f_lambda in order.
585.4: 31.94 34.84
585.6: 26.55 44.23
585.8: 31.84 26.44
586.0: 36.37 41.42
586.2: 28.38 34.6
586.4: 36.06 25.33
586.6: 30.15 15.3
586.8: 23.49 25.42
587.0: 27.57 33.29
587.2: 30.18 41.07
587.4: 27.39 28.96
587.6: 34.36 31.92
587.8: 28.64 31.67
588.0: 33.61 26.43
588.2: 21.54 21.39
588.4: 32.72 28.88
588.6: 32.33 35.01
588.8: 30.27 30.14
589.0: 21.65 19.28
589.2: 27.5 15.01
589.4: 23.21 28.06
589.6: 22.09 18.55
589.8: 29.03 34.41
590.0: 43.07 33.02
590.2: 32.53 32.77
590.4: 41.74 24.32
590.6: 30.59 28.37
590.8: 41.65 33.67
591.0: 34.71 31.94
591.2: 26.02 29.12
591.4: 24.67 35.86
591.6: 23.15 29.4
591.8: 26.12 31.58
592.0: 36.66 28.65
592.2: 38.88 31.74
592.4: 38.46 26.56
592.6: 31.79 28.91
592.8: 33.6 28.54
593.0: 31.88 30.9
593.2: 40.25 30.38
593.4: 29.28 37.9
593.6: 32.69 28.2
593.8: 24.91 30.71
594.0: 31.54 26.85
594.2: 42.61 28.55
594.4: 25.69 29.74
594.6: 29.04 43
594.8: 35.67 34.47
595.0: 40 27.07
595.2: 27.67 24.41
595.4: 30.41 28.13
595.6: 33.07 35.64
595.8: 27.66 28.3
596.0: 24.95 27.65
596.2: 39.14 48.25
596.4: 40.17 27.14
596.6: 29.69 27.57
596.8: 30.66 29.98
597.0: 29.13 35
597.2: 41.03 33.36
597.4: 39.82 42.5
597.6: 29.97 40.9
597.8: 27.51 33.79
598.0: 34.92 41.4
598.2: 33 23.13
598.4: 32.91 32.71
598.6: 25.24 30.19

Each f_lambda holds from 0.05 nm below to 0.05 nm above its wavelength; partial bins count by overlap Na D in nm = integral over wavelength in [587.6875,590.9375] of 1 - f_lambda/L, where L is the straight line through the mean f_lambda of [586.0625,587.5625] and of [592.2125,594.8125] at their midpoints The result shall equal 0.154 nm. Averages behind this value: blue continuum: 29.8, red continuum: 31.9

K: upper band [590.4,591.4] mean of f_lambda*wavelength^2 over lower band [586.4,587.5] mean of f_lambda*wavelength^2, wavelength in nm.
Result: 1.12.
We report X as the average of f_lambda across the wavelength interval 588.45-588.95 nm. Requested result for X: 31.3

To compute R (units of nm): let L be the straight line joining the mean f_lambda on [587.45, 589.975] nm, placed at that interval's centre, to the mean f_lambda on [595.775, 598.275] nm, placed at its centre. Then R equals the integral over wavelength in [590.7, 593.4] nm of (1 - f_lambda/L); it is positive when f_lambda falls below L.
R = -0.14 nm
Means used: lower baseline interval 27.6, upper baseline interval 33.7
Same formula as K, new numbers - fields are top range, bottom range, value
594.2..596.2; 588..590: 1.19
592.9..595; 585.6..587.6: 1.07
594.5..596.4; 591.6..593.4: 1.04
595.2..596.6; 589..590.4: 1.16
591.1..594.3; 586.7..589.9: 1.14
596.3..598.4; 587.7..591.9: 1.19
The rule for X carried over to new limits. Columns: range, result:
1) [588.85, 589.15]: 23.7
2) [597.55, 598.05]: 33.4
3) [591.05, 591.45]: 27.9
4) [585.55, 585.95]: 32.3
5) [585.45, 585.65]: 30.7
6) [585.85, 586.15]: 34.7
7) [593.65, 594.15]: 28.4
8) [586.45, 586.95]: 23.9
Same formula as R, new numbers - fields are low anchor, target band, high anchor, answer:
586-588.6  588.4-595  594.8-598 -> 0.095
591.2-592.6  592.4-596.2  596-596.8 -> 0.104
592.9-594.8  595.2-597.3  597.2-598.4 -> 0.114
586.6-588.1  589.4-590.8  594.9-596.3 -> -0.037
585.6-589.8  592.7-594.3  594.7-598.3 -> -0.008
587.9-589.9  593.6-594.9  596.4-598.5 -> -0.032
